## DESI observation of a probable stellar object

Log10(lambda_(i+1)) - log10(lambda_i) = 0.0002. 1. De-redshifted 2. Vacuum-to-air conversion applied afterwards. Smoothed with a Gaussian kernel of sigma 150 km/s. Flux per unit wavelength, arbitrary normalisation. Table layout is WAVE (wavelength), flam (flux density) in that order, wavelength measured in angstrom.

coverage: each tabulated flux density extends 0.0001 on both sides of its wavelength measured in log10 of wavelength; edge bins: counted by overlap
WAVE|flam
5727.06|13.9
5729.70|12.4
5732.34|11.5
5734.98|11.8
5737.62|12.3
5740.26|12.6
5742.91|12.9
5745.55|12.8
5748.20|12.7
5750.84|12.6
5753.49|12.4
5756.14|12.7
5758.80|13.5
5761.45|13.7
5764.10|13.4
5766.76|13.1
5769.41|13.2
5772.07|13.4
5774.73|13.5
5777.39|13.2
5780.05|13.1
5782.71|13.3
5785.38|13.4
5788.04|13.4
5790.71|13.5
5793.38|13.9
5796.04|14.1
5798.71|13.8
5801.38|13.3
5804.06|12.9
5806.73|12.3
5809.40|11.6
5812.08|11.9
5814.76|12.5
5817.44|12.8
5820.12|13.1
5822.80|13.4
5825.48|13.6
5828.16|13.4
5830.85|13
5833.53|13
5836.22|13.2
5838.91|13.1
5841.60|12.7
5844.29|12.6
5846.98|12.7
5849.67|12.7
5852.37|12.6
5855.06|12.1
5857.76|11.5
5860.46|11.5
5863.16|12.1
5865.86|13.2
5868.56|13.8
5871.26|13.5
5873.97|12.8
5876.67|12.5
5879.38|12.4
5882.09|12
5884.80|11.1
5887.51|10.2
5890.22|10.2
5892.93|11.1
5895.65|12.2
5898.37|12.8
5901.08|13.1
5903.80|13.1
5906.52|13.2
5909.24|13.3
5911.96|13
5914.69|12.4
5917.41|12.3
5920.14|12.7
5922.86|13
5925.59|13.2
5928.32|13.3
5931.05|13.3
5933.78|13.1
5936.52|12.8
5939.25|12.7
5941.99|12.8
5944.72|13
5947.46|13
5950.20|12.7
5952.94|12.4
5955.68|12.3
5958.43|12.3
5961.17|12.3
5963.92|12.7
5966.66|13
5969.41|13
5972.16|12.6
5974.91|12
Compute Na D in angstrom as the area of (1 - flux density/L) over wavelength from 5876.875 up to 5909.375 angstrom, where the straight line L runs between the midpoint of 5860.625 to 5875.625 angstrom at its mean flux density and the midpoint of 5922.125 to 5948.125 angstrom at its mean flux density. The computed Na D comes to 2.4 angstrom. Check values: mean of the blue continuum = 12.9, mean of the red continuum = 13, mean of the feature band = 12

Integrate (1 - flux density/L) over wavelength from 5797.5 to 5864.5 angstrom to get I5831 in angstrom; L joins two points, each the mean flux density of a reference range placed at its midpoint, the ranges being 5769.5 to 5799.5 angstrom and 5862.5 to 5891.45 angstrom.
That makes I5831 0.7 angstrom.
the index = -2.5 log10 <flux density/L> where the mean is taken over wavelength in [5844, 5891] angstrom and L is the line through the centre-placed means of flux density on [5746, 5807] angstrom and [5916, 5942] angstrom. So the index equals 0.07 mag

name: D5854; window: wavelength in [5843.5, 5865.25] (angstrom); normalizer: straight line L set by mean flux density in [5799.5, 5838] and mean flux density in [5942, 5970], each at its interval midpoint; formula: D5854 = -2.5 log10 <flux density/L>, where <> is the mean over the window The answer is 0.05 mag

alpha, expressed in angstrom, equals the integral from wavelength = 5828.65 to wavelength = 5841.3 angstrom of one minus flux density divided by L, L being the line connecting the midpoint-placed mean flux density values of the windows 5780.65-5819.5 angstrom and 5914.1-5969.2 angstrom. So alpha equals -0.08 angstrom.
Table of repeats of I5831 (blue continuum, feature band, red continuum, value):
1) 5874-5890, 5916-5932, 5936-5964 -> -0.9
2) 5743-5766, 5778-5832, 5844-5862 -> -2.3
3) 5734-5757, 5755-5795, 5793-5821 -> -2.0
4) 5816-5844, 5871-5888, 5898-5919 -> 1.2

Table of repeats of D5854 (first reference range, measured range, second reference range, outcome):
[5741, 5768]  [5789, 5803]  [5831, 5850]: -0.062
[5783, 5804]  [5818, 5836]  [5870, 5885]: -0.008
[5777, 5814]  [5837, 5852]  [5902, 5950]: 0.024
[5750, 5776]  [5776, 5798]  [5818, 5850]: -0.031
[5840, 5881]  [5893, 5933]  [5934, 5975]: -0.020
